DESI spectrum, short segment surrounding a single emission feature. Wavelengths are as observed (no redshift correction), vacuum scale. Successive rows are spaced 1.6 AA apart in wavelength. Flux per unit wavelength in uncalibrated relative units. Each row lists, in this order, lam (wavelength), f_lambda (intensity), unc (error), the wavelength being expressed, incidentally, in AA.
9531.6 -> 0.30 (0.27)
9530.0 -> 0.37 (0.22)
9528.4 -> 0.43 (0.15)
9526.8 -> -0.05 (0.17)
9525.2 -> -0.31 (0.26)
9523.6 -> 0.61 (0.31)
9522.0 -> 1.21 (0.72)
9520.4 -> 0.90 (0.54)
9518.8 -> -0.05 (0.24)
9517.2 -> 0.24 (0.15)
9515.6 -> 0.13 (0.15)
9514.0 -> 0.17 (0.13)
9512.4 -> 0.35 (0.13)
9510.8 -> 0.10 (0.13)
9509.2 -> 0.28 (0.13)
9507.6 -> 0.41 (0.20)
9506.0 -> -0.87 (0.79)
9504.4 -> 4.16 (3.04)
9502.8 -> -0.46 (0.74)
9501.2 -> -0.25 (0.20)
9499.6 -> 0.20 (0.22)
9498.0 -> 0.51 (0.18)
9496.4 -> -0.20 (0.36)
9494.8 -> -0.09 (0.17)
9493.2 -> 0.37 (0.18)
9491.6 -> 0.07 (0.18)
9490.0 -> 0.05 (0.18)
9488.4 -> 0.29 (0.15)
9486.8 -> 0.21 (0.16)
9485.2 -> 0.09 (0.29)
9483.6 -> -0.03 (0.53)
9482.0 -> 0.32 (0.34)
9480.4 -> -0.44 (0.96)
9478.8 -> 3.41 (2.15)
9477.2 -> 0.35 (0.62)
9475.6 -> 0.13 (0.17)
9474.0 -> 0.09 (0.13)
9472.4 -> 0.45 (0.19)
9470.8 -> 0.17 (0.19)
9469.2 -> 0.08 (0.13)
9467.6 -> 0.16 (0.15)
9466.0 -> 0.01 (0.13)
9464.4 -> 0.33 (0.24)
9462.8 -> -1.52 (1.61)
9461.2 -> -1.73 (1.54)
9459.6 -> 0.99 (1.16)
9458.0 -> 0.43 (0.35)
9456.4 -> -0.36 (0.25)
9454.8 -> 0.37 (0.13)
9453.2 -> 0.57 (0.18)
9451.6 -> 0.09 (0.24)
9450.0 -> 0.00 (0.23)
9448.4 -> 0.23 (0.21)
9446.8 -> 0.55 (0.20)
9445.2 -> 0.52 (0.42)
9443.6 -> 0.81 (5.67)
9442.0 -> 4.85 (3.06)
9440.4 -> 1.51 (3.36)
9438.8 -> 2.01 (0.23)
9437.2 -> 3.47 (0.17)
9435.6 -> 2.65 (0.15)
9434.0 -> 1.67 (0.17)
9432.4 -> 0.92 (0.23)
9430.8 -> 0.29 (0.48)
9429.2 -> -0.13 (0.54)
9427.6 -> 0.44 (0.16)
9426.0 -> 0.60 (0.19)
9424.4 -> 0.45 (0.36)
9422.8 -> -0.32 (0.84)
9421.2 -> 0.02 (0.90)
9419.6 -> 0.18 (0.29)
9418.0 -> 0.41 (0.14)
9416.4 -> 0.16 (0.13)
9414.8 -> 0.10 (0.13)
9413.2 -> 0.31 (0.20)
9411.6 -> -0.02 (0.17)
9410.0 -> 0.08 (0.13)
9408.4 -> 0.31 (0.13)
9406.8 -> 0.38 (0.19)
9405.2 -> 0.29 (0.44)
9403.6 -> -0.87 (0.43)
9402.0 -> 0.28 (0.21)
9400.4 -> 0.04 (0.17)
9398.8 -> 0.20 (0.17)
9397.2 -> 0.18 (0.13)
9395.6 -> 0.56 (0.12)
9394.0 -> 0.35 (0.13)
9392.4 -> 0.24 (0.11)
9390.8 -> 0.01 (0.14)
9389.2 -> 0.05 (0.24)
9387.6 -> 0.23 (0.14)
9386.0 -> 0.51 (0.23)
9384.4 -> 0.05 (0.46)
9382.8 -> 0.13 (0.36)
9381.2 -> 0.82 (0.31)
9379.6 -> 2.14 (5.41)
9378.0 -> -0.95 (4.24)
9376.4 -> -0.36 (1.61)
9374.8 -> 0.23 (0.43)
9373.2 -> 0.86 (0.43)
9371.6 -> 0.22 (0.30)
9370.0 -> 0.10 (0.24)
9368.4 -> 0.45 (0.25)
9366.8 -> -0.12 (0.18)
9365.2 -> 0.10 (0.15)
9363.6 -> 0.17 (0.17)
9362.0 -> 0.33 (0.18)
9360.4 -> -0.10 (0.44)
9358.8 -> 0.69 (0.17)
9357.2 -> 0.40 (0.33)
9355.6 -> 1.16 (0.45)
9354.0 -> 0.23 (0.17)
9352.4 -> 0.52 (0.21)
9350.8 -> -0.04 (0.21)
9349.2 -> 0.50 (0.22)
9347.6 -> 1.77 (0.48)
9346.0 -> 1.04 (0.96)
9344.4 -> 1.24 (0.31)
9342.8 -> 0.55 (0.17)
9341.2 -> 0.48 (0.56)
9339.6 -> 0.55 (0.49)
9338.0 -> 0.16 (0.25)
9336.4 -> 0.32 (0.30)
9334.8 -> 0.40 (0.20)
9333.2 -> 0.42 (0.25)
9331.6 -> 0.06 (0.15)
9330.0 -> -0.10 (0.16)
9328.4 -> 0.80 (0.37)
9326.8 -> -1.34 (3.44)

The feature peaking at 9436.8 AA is [O III]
